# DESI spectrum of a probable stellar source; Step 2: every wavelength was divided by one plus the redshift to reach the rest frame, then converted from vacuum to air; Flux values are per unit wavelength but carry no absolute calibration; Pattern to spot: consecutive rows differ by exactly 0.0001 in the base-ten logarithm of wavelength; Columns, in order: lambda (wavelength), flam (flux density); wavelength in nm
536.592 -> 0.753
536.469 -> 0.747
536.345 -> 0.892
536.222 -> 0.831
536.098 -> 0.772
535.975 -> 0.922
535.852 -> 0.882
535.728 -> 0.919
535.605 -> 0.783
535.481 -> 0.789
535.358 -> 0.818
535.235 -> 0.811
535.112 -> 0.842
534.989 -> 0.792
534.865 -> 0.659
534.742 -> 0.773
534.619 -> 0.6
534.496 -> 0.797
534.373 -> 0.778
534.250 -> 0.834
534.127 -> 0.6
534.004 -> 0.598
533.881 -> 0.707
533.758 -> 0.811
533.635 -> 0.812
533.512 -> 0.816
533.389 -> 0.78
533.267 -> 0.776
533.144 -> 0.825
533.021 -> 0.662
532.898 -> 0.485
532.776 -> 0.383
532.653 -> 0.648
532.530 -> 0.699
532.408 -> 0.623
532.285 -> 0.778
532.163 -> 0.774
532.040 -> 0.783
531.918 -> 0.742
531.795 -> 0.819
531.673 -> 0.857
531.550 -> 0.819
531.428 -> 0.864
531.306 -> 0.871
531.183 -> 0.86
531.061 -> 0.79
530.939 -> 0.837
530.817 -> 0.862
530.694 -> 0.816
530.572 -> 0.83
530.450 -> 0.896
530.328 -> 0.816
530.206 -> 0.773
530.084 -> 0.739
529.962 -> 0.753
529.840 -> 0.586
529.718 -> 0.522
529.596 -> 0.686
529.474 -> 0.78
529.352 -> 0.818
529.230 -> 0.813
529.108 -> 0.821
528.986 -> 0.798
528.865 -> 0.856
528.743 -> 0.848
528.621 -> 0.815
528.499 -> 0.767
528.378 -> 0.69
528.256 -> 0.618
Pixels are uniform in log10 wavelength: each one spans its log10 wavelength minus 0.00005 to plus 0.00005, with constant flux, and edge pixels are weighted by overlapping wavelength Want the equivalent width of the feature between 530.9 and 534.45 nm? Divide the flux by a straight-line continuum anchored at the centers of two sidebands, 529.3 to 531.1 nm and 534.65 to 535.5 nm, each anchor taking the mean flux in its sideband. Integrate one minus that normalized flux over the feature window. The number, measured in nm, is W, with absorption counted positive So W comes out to 0.12 nm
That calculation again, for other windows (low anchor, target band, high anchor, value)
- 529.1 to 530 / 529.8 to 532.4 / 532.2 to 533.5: -0.39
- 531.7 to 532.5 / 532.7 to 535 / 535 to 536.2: 0.26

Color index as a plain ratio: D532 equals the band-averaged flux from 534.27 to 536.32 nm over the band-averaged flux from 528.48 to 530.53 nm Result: 1.04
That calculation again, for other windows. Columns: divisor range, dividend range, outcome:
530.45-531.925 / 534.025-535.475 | 0.90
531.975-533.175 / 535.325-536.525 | 1.26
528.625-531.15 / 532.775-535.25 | 0.93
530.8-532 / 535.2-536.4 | 1.01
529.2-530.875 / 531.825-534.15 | 0.92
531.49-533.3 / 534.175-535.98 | 1.12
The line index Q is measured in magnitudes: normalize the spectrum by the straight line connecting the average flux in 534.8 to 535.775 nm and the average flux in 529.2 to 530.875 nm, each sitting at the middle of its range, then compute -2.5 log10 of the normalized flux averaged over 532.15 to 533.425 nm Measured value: 0.17 mag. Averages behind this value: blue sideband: 0.762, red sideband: 0.8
